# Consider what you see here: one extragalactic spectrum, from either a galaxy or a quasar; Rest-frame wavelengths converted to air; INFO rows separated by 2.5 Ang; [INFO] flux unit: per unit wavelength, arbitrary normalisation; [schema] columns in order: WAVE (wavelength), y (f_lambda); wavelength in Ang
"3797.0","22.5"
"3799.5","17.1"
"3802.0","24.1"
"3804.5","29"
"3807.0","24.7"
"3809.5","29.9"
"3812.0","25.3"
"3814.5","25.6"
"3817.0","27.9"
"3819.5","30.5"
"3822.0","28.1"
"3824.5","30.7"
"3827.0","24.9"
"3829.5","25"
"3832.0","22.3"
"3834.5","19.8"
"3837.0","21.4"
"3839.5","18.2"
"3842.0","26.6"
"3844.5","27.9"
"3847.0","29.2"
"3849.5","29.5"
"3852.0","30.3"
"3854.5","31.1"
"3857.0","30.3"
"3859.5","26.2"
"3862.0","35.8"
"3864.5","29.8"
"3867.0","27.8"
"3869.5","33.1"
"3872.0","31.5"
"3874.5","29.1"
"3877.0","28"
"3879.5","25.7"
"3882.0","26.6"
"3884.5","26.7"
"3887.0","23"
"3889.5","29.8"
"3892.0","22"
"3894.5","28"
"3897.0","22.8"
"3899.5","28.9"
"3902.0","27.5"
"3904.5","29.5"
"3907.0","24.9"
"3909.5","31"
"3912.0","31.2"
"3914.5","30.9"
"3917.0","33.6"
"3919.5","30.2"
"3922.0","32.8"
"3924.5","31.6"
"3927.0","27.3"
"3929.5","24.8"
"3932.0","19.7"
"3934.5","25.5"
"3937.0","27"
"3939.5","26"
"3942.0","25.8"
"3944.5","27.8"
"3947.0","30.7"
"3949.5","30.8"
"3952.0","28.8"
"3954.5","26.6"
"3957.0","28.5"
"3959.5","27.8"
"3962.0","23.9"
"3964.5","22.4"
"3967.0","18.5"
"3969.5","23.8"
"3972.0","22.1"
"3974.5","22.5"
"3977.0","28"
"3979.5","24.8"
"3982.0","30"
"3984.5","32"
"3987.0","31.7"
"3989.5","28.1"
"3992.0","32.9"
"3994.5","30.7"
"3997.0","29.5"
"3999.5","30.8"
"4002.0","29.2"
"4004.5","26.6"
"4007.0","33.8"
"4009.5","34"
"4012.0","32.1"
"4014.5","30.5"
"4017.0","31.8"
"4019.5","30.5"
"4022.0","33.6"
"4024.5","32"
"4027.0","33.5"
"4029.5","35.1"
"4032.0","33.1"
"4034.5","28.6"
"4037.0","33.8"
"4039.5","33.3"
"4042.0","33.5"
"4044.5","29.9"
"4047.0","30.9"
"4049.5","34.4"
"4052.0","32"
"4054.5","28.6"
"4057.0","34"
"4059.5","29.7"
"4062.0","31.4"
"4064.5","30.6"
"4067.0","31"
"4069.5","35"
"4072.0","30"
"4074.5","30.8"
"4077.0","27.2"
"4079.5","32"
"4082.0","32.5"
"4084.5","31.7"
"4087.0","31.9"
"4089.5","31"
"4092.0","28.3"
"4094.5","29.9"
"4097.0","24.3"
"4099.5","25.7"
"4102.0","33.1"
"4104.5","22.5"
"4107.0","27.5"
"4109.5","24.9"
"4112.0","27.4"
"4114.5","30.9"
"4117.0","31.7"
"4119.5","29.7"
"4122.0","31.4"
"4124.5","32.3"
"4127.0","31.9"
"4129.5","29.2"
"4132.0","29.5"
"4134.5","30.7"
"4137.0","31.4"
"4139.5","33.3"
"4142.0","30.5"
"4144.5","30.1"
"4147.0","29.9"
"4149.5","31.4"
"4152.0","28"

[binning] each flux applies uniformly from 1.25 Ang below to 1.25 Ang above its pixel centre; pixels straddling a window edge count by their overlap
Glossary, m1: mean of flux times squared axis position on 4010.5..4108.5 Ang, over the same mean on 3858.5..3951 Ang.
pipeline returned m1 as 1.19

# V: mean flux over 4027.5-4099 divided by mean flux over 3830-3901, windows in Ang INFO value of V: 1.15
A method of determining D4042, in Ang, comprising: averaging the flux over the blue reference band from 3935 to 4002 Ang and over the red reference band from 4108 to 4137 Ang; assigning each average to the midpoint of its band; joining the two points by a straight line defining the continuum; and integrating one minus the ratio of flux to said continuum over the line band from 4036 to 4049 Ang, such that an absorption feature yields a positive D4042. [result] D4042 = -1.7 Ang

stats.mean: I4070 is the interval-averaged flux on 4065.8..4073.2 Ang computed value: 32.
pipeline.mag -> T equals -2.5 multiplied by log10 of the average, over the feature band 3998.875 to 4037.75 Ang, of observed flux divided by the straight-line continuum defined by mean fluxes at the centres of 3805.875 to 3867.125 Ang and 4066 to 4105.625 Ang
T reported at -0.10 mag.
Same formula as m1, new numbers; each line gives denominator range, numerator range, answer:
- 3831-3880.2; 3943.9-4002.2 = 1.05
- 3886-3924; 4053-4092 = 1.19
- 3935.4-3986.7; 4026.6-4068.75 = 1.26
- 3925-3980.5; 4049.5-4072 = 1.30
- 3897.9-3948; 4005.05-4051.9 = 1.21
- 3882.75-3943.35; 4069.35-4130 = 1.18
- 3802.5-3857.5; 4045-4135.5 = 1.29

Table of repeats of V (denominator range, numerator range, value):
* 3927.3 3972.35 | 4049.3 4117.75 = 1.16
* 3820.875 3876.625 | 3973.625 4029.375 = 1.10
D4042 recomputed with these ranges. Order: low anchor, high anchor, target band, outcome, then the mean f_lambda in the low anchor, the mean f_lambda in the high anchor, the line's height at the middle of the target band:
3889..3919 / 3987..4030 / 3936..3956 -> 1.1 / 28.4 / 31.4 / 29.6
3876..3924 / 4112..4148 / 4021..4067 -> -3.5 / 28.1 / 30.8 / 29.8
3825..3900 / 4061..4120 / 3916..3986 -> 2.9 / 27.1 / 29.6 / 28.1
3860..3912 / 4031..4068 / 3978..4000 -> 0.2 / 28.1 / 31.6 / 30.3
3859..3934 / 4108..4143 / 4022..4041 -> -2.1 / 28.3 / 30.3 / 29.5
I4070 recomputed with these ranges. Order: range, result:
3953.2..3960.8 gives 27.6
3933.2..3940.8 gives 26.1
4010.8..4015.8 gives 31.3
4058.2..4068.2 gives 30.7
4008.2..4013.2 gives 33.1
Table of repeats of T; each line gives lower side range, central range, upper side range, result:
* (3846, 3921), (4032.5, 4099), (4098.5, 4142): -0.05 mag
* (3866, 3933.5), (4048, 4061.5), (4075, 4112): -0.11 mag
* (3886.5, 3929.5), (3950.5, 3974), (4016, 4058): 0.21 mag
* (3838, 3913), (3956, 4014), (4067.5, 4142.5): 0.04 mag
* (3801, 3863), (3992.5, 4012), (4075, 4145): -0.08 mag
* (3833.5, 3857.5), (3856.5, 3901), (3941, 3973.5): -0.07 mag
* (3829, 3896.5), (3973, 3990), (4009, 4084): 0.08 mag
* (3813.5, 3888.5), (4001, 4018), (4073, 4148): -0.08 mag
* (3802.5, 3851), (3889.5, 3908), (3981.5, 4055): 0.07 mag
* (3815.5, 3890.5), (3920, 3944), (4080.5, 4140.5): 0.05 mag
